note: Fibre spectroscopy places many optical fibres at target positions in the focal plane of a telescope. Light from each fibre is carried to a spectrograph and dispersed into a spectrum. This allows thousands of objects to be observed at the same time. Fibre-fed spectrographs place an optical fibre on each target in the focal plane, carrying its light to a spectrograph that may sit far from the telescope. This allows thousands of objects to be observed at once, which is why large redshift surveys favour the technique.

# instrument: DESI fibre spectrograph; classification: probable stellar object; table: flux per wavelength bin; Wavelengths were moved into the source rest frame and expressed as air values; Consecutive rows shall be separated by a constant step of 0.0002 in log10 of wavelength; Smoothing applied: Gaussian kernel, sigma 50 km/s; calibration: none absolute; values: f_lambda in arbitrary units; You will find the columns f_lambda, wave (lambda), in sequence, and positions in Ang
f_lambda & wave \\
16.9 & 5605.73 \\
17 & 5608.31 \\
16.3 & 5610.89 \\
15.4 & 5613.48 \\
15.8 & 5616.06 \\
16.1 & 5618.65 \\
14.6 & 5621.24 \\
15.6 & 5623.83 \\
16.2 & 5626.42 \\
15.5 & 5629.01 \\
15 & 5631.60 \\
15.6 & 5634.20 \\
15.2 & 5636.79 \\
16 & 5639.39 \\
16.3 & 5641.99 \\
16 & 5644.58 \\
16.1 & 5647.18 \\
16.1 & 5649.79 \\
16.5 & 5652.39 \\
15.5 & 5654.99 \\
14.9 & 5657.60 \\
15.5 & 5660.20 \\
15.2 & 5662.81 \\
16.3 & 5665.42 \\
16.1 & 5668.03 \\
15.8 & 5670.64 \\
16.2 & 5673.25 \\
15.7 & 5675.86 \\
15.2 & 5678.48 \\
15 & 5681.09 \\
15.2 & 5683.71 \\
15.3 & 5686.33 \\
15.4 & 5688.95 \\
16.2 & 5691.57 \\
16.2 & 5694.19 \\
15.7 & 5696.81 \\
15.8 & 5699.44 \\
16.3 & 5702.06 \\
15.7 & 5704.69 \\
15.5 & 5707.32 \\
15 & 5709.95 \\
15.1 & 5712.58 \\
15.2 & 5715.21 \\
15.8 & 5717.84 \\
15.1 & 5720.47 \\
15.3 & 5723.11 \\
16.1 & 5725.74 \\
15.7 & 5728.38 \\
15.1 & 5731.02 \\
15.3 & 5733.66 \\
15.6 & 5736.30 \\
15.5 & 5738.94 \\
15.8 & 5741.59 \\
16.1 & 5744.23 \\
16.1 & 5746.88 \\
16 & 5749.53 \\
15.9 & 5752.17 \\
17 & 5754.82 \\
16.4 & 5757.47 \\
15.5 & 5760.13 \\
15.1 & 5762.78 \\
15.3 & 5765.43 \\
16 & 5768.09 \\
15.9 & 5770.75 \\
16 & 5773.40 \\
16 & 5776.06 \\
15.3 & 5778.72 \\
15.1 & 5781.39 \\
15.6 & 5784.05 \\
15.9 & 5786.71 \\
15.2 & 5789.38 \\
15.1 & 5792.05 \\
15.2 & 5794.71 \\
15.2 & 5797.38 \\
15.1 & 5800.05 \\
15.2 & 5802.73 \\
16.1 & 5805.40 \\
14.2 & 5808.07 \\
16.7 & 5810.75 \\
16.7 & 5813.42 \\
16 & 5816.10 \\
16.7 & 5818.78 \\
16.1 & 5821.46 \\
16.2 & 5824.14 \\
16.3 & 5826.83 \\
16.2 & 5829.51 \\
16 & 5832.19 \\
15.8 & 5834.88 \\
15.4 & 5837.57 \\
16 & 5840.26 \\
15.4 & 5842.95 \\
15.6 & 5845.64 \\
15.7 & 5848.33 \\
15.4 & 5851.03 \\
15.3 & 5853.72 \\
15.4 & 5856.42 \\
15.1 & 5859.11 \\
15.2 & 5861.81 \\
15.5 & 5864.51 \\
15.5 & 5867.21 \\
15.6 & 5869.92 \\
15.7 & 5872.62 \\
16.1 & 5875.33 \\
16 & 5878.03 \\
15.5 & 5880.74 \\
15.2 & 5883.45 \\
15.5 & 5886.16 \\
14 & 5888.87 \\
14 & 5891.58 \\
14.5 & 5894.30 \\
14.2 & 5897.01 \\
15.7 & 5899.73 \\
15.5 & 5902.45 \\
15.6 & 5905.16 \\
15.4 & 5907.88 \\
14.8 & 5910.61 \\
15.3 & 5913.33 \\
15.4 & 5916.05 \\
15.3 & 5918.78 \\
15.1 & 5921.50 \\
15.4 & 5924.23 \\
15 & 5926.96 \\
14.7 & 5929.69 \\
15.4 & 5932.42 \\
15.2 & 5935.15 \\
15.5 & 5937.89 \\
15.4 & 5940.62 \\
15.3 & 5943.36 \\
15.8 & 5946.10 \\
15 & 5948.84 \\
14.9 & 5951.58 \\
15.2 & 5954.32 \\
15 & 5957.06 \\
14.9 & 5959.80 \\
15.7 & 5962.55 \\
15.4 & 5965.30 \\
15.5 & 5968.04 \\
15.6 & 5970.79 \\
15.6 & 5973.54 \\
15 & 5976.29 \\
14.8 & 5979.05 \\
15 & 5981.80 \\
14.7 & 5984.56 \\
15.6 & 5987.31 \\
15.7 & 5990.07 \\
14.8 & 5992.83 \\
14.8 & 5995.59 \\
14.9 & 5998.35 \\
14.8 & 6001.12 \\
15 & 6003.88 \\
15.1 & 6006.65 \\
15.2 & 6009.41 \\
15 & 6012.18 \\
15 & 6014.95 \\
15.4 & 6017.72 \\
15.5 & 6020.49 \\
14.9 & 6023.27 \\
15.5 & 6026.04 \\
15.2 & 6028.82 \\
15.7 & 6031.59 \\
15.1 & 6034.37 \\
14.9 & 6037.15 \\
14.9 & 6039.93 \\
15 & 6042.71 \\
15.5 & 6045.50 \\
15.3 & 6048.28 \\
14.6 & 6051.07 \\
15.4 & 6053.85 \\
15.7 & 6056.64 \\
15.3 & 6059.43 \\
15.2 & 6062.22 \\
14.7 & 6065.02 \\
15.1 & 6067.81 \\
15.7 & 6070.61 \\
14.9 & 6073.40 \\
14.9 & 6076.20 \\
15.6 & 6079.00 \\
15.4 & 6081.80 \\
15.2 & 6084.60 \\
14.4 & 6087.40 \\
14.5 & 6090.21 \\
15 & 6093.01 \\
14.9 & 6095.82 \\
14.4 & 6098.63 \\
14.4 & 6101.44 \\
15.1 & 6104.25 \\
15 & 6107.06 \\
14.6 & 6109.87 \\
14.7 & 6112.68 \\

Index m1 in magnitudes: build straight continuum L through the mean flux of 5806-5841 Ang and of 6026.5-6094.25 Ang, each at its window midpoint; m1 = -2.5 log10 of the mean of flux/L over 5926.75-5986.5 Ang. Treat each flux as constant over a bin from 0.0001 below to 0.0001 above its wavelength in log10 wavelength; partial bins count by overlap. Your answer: 0.022 mag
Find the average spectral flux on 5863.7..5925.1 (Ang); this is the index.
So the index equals 15.2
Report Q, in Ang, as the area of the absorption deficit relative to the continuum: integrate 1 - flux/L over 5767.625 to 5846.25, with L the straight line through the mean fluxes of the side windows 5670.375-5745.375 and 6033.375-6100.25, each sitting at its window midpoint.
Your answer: -1.5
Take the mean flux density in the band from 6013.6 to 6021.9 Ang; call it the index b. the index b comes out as 15.3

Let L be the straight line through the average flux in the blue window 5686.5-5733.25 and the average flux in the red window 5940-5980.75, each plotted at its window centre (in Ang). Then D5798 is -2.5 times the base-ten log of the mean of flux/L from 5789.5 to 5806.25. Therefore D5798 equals 0.01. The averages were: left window 15.6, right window 15.3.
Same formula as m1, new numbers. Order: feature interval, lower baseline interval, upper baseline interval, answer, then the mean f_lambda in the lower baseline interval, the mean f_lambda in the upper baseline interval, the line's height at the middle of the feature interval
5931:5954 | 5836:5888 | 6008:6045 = 0.00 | 15.5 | 15.2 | 15.4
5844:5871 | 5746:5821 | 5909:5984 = 0.01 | 15.7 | 15.2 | 15.5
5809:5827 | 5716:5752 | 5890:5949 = -0.06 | 15.7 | 15.2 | 15.4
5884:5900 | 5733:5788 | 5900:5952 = 0.06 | 15.8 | 15.3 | 15.4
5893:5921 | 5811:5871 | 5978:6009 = 0.02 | 15.8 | 15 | 15.5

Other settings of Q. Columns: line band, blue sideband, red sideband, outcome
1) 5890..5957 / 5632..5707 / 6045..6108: 0.7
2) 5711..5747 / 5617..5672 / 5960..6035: 0.1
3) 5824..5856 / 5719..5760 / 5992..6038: -0.4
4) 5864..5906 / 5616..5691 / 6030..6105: 0.2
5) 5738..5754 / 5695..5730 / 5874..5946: -0.5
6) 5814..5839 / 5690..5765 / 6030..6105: -0.9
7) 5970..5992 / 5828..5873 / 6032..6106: 0.0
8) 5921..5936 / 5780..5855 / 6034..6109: 0.3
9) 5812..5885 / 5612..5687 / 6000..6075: -1.7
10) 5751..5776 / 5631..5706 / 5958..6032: -0.5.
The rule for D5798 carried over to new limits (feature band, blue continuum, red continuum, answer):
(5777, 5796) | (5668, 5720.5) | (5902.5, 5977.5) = 0.01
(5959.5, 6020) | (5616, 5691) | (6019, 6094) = 0.00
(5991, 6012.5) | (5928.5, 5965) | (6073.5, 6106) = 0.01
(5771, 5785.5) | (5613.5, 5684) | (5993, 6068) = -0.01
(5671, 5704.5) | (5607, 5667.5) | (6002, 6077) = 0.00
